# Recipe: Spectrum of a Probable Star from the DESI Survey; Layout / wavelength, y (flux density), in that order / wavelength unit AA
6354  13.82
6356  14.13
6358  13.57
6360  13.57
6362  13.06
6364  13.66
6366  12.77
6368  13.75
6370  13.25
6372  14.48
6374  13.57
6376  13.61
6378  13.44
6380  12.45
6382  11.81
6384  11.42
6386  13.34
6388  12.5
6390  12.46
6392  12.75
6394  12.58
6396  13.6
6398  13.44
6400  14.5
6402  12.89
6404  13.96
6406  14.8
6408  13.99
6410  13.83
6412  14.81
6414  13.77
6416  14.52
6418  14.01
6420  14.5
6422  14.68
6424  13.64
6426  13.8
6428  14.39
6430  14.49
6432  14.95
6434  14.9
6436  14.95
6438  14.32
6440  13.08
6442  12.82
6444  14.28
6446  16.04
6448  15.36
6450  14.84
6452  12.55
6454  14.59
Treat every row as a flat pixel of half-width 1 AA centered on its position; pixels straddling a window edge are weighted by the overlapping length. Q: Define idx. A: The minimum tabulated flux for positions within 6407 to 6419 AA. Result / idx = 13.77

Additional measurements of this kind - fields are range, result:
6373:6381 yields 12.45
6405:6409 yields 13.99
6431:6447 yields 12.82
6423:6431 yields 13.64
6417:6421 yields 14.01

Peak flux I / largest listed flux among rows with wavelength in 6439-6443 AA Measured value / 13.08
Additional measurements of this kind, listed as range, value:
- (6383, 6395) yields 13.34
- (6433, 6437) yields 14.95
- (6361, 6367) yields 13.66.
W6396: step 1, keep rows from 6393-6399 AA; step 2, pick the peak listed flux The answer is 13.6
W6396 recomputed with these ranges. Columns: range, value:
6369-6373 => 14.48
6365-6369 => 13.75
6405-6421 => 14.81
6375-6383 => 13.61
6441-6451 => 16.04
